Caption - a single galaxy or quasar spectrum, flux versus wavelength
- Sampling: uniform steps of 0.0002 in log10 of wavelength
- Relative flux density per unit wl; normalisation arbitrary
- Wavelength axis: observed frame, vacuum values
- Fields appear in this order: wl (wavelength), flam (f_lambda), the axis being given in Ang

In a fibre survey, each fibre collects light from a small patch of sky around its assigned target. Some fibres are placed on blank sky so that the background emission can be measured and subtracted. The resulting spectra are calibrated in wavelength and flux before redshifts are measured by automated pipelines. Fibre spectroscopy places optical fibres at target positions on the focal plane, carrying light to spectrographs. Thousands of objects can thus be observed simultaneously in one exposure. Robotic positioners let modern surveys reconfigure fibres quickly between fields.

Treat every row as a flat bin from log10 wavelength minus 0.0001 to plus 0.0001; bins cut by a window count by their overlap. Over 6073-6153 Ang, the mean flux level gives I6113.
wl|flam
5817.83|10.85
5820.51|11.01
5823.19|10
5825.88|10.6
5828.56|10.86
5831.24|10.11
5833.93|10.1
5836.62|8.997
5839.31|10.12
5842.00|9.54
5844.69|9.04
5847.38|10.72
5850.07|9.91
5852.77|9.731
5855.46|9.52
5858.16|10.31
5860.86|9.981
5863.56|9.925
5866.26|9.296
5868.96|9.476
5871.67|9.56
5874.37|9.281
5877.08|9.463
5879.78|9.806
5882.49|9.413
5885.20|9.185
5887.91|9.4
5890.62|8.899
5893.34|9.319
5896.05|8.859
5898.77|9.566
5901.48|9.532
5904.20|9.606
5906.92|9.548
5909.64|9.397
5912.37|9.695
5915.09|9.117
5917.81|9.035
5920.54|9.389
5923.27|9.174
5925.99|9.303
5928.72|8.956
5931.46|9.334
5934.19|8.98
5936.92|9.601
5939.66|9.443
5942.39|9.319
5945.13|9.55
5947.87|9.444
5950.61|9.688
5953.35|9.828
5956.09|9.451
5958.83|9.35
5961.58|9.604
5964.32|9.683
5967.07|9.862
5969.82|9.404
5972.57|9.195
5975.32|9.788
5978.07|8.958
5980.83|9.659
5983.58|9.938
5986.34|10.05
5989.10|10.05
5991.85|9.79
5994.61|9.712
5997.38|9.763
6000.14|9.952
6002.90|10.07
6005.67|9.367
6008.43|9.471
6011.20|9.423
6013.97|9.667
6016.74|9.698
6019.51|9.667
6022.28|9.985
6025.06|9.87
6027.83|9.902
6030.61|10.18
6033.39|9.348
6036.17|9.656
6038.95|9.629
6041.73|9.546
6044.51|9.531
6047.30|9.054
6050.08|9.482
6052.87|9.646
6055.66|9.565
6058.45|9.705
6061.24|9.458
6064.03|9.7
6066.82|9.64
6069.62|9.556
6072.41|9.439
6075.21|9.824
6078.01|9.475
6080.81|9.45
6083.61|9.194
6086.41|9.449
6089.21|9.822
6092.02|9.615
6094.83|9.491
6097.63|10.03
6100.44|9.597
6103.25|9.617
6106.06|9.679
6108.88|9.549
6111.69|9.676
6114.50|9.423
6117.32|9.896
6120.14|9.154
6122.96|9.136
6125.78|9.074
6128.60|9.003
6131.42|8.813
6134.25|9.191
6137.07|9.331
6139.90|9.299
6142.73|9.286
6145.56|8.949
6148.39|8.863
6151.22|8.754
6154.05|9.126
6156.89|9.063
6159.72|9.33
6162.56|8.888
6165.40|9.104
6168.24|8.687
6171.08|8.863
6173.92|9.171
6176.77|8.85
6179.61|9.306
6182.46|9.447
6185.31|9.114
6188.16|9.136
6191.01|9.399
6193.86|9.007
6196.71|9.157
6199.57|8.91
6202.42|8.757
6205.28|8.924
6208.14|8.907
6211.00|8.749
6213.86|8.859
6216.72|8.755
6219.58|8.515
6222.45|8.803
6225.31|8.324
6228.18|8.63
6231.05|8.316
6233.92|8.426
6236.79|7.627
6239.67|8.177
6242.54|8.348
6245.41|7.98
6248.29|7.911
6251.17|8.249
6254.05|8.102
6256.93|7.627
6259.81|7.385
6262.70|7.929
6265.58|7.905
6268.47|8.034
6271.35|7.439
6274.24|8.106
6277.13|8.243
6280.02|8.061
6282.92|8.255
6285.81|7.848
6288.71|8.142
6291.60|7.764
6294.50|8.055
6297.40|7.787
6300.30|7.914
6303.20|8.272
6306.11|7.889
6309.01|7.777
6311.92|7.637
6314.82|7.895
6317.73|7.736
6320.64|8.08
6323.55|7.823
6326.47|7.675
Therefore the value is 9.38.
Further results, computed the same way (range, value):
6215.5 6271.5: 8.14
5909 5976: 9.42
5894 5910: 9.42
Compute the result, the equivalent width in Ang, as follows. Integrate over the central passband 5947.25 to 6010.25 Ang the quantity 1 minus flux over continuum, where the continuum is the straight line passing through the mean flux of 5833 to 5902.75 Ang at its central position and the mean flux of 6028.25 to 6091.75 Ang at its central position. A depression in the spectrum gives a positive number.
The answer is -0.6 Ang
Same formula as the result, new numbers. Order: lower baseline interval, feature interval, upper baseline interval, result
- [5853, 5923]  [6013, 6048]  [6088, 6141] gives -0.9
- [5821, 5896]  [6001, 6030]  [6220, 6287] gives -2.1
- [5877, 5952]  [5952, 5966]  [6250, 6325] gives -0.6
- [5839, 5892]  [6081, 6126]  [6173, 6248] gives -2.6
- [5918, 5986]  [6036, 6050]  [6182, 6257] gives -0.5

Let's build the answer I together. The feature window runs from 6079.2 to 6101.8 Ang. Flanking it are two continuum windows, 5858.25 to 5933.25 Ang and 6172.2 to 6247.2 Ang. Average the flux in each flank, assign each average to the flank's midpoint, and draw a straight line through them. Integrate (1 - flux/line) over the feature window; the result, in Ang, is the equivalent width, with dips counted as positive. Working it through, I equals -1.5 Ang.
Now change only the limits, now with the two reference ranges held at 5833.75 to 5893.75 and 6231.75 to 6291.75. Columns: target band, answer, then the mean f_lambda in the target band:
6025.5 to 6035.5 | -1.0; 9.8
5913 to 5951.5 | 0.0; 9.31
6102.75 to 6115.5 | -1.5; 9.59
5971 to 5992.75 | -1.3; 9.68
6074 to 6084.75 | -0.9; 9.49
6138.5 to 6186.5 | -3.9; 9.06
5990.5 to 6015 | -1.8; 9.69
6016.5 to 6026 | -0.9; 9.81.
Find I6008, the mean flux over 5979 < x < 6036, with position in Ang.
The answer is 9.77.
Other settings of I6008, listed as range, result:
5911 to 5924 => 9.28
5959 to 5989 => 9.62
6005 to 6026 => 9.65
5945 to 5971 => 9.59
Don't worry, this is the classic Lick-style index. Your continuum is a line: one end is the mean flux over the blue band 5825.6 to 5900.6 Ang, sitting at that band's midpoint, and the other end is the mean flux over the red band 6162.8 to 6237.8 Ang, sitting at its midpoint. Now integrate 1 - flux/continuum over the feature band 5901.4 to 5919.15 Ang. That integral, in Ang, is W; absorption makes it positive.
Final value 0.3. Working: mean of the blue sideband 9.66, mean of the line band 9.41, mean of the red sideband 8.84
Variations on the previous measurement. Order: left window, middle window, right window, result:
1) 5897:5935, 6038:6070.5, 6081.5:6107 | 0.0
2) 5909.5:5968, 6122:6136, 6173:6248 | -0.2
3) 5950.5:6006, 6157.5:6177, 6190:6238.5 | -0.2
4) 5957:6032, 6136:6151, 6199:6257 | -0.4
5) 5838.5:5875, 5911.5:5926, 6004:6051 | 0.6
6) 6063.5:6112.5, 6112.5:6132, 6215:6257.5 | 0.1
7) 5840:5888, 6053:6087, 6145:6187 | -1.1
